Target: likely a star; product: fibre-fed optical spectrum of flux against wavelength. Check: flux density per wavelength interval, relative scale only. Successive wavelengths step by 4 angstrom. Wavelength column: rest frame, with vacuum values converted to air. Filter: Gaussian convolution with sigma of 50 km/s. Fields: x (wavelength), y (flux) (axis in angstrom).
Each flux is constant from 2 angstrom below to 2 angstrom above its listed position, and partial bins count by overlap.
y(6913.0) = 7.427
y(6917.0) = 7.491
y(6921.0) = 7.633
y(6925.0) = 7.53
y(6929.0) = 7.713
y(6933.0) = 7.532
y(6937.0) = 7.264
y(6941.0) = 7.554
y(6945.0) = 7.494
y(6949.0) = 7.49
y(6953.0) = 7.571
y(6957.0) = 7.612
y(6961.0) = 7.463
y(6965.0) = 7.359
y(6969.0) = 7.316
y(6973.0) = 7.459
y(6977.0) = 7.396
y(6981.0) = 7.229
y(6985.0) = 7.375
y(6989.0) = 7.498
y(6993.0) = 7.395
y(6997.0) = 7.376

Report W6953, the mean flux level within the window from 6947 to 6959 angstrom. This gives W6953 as 7.56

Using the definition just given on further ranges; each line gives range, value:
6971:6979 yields 7.43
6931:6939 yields 7.4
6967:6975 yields 7.39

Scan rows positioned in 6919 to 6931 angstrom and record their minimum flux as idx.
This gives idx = 7.53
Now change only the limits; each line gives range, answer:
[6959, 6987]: 7.229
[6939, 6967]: 7.359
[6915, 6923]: 7.491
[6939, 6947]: 7.494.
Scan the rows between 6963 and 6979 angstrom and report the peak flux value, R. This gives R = 7.459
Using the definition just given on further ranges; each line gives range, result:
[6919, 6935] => 7.713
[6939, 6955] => 7.571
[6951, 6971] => 7.612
